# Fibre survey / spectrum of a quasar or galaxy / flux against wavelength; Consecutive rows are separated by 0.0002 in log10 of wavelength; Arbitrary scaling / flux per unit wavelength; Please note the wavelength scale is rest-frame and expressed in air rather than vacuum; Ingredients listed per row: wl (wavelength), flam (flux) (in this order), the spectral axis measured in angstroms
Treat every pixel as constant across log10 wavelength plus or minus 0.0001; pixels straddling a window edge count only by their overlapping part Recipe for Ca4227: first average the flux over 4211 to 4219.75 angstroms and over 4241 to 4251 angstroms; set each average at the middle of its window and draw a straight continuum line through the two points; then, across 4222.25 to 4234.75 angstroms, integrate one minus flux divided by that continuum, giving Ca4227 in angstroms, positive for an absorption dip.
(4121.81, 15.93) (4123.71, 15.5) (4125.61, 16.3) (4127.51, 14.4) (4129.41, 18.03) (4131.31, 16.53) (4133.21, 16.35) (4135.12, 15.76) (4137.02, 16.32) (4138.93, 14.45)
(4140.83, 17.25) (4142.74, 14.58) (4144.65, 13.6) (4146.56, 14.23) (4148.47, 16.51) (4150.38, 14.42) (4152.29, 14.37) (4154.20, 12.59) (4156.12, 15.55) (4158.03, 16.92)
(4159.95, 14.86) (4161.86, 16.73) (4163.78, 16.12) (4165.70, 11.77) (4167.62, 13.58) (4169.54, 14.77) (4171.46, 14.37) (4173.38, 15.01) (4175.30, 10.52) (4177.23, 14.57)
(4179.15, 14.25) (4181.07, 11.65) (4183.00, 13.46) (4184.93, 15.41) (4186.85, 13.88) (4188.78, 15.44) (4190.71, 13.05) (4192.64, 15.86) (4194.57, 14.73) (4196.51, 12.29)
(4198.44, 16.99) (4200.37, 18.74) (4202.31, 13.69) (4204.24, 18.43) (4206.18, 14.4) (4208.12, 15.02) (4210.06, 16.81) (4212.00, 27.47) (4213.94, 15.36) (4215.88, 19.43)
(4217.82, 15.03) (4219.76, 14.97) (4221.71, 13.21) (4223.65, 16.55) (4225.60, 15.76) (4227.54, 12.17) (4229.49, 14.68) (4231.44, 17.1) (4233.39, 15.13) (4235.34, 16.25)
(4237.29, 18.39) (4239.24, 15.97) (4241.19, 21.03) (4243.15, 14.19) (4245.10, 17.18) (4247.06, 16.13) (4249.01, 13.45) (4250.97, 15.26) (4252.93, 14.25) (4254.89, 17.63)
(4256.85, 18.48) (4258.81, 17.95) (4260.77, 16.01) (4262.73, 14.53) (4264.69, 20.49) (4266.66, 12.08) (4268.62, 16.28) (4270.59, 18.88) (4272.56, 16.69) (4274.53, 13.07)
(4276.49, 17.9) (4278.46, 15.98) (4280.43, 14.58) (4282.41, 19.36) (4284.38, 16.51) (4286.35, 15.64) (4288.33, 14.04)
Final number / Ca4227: 1.70 angstroms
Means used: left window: 18.8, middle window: 15.2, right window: 15.9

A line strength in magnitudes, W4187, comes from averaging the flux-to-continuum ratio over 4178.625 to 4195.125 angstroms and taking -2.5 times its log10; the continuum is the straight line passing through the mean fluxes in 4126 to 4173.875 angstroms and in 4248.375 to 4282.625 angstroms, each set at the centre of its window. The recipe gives 0.10 mag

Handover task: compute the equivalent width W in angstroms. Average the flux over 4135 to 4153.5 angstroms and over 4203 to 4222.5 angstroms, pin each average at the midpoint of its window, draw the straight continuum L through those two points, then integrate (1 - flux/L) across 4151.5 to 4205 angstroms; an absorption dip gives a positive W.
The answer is 4.7 angstroms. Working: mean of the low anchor 15.1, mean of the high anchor 17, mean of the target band 14.6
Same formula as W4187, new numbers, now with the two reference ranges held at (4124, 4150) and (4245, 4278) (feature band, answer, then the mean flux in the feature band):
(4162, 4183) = 0.152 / 13.8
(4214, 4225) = 0.017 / 15.8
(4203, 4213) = -0.145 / 18.3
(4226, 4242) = -0.012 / 16.3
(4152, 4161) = 0.060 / 14.9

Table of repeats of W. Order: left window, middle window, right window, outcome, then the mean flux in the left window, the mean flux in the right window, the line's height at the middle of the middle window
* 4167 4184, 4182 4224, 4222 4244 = -3.26 angstroms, 13.6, 16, 14.8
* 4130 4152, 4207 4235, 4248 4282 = -0.74 angstroms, 15.5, 16.1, 15.9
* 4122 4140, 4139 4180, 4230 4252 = 3.75 angstroms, 16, 16.3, 16.1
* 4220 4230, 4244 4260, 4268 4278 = -0.63 angstroms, 14.5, 16.5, 15.6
